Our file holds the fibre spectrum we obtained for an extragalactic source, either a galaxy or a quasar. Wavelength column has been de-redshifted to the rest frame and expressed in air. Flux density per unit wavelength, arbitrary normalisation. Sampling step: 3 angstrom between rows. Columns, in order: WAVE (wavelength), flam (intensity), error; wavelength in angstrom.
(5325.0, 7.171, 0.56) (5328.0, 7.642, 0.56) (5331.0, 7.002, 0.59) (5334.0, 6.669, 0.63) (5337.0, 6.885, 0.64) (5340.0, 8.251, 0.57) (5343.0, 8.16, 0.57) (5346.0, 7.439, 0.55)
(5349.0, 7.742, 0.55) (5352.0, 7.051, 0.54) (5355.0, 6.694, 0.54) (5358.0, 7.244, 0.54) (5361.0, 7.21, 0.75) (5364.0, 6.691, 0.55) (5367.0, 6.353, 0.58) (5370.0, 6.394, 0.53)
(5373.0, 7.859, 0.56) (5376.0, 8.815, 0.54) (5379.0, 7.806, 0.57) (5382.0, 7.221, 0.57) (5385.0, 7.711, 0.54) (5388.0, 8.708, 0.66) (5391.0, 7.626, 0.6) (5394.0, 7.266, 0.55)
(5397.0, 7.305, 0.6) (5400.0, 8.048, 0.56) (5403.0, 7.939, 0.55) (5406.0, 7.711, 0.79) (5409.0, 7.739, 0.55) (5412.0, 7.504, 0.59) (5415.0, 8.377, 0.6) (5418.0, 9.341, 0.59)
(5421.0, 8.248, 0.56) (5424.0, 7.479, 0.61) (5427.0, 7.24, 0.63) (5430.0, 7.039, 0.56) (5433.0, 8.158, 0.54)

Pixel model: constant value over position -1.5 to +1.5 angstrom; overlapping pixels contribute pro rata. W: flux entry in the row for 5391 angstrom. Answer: 7.626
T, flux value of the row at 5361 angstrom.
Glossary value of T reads 7.21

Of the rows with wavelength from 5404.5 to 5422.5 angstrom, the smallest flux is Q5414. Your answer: 7.504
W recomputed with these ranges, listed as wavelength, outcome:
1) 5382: 7.221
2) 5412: 7.504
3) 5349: 7.742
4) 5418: 9.341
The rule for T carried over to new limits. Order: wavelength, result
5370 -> 6.394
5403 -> 7.939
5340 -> 8.251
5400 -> 8.048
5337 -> 6.885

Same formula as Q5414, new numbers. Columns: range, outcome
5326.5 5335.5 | 6.669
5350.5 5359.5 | 6.694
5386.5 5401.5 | 7.266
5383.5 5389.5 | 7.711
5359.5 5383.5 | 6.353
